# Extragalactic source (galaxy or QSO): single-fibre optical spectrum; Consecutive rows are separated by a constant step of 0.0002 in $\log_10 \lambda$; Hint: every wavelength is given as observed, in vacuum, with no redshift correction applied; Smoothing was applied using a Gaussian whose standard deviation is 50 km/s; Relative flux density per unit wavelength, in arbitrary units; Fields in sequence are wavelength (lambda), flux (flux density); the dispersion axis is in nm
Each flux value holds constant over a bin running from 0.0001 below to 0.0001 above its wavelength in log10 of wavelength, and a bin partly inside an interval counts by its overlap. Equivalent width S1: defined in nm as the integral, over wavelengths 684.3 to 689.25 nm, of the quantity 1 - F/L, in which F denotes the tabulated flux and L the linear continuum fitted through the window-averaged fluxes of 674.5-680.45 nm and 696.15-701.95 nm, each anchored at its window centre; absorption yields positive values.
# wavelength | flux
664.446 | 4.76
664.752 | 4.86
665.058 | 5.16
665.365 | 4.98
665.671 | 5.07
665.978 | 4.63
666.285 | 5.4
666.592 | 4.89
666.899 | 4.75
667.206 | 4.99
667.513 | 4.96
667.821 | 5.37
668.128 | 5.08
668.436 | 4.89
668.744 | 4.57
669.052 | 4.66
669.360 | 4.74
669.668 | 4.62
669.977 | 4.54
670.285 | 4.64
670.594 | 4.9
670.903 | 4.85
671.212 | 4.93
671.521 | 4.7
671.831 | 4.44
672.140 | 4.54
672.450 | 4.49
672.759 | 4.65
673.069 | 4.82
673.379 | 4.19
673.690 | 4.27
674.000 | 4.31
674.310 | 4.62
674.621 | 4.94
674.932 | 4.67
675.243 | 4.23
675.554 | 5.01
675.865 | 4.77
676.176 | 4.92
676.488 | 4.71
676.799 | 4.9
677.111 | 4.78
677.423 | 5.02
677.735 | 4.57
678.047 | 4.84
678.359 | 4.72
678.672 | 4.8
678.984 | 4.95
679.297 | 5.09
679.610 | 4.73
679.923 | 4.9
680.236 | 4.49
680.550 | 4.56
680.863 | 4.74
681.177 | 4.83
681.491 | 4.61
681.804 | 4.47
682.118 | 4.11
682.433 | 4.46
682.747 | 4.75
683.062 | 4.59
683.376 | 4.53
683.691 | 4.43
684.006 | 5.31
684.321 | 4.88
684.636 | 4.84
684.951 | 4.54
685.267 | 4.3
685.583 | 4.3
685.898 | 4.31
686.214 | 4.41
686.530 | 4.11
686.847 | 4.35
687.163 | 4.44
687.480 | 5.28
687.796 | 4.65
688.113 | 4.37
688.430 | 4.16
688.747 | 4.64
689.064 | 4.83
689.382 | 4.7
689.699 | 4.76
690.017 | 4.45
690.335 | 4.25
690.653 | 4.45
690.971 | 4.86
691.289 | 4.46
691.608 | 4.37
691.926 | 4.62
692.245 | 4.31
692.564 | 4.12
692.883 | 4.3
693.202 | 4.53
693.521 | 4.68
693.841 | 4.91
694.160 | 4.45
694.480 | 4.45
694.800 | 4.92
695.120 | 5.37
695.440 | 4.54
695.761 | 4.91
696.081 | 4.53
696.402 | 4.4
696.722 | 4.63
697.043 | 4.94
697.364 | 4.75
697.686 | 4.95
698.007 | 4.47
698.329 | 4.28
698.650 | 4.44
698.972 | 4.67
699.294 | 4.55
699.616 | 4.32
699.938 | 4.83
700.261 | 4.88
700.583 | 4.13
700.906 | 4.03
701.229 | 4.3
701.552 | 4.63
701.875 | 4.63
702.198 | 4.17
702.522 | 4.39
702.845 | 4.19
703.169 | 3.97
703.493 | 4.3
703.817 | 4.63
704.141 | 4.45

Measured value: 0.18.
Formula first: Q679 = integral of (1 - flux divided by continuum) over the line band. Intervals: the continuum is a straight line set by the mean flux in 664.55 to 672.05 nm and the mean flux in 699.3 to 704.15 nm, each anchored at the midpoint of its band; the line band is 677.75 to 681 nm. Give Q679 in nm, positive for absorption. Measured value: -0.05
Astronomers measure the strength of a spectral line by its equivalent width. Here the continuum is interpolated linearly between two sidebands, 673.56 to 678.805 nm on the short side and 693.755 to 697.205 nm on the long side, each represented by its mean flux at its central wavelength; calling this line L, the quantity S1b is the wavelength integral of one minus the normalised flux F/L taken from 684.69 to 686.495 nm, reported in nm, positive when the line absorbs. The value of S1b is 0.13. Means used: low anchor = 4.71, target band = 4.38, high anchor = 4.73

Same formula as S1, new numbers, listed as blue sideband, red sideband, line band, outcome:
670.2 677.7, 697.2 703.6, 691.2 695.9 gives -0.10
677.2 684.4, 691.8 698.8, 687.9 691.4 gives 0.08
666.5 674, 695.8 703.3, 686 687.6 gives 0.03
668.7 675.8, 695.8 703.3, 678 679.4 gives -0.09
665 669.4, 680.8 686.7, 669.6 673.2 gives 0.12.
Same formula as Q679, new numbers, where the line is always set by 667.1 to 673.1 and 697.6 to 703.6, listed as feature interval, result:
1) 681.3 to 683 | 0.050 nm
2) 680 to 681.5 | -0.005 nm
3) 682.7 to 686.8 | 0.046 nm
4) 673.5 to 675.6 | 0.074 nm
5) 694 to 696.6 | -0.124 nm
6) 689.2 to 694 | 0.005 nm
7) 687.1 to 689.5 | -0.042 nm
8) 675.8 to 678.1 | -0.061 nm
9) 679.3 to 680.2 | -0.031 nm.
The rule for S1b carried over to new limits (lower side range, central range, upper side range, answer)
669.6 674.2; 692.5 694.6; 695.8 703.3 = 0.002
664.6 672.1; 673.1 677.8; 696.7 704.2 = 0.101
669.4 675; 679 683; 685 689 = -0.117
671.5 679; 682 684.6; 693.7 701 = 0.002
